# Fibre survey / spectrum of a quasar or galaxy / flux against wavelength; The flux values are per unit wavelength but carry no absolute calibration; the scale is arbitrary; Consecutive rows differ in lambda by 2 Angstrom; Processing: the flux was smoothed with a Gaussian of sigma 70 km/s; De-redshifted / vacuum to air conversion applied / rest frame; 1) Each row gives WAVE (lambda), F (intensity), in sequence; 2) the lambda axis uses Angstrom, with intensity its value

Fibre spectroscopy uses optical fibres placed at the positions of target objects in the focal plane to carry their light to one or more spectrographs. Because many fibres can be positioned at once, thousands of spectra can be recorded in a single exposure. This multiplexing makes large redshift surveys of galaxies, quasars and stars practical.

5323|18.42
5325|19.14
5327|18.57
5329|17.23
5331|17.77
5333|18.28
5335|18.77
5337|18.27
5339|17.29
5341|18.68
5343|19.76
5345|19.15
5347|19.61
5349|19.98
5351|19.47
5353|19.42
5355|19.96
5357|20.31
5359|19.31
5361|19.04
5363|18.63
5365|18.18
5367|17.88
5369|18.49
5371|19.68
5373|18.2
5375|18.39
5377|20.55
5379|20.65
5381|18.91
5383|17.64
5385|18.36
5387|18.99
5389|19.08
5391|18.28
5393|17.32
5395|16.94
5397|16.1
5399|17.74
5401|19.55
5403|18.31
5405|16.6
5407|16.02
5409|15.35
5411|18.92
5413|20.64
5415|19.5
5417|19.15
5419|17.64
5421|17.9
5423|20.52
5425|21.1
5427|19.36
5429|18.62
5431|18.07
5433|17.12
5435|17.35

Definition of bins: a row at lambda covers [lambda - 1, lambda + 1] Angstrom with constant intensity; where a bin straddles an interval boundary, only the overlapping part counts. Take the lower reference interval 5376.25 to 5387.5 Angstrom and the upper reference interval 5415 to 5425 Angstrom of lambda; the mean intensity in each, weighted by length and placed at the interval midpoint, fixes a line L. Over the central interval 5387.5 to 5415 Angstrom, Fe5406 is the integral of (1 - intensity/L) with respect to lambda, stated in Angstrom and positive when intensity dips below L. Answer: 1.9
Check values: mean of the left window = 19.2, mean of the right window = 19.1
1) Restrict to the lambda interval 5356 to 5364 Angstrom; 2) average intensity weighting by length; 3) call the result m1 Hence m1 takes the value 19.3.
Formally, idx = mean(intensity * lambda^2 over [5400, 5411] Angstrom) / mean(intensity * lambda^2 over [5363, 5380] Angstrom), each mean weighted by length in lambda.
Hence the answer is 0.92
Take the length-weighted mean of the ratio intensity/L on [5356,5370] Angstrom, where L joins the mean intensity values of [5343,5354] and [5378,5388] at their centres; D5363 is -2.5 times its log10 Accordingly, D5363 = 0.03 mag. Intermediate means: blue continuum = 19.5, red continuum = 18.9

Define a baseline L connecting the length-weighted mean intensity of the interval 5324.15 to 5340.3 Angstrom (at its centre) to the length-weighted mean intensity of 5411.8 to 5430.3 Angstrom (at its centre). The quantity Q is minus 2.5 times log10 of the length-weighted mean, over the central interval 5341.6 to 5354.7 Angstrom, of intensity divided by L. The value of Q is -0.07 mag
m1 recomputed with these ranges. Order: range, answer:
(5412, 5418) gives 19.8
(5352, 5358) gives 19.9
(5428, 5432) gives 18.3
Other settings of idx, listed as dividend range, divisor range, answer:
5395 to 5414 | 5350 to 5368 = 0.94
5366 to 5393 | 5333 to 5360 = 0.99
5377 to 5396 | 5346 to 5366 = 0.97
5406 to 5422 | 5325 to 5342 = 1.03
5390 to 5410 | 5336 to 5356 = 0.92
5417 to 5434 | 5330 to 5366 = 1.02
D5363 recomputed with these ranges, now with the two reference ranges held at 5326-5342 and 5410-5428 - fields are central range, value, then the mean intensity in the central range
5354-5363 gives -0.06 mag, 19.5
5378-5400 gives 0.04 mag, 18.2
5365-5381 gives -0.02 mag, 19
